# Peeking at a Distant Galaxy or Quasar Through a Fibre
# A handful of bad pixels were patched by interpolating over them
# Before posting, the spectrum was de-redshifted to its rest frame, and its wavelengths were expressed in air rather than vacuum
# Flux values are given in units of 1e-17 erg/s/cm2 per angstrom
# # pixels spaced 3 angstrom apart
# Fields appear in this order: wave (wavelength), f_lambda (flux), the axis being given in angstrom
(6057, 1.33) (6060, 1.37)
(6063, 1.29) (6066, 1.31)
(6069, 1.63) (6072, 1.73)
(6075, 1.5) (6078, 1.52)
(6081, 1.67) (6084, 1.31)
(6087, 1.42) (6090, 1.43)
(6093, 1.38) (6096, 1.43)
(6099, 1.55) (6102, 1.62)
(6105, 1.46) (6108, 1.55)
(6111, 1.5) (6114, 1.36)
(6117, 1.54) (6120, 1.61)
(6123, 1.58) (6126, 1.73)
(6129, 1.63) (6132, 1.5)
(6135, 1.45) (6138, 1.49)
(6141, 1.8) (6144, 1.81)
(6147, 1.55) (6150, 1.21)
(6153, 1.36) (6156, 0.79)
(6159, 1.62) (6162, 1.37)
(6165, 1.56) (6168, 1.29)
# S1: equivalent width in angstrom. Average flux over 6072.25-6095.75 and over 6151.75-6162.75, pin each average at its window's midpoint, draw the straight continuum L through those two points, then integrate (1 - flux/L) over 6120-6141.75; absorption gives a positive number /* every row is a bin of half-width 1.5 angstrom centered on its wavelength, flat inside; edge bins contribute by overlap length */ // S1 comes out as -3.9 angstrom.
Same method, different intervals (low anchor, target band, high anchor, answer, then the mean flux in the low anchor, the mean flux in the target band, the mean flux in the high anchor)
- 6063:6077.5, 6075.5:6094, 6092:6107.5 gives 0.57 angstrom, 1.51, 1.46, 1.5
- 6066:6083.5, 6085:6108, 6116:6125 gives 1.53 angstrom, 1.57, 1.47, 1.59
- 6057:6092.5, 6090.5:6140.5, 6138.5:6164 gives -2.60 angstrom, 1.46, 1.53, 1.44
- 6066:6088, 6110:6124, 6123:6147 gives 0.67 angstrom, 1.53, 1.52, 1.62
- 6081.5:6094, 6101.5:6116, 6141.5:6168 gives -0.83 angstrom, 1.41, 1.49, 1.42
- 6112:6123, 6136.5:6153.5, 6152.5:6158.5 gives -4.40 angstrom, 1.51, 1.55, 1.12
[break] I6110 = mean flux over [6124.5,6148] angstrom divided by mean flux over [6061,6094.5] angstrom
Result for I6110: 1.1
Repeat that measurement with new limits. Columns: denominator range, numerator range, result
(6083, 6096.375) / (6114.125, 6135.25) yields 1.13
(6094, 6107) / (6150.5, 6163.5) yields 0.85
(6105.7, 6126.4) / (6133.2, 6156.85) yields 0.94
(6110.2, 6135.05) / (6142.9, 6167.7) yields 0.90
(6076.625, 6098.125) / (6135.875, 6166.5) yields 1.00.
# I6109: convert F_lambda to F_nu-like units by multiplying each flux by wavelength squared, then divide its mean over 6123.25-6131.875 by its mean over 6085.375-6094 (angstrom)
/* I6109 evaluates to 1.18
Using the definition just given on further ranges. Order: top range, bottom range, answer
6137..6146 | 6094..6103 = 1.14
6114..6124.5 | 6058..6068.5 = 1.16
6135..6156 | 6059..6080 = 1.02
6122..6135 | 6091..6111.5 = 1.07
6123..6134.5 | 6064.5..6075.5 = 1.05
